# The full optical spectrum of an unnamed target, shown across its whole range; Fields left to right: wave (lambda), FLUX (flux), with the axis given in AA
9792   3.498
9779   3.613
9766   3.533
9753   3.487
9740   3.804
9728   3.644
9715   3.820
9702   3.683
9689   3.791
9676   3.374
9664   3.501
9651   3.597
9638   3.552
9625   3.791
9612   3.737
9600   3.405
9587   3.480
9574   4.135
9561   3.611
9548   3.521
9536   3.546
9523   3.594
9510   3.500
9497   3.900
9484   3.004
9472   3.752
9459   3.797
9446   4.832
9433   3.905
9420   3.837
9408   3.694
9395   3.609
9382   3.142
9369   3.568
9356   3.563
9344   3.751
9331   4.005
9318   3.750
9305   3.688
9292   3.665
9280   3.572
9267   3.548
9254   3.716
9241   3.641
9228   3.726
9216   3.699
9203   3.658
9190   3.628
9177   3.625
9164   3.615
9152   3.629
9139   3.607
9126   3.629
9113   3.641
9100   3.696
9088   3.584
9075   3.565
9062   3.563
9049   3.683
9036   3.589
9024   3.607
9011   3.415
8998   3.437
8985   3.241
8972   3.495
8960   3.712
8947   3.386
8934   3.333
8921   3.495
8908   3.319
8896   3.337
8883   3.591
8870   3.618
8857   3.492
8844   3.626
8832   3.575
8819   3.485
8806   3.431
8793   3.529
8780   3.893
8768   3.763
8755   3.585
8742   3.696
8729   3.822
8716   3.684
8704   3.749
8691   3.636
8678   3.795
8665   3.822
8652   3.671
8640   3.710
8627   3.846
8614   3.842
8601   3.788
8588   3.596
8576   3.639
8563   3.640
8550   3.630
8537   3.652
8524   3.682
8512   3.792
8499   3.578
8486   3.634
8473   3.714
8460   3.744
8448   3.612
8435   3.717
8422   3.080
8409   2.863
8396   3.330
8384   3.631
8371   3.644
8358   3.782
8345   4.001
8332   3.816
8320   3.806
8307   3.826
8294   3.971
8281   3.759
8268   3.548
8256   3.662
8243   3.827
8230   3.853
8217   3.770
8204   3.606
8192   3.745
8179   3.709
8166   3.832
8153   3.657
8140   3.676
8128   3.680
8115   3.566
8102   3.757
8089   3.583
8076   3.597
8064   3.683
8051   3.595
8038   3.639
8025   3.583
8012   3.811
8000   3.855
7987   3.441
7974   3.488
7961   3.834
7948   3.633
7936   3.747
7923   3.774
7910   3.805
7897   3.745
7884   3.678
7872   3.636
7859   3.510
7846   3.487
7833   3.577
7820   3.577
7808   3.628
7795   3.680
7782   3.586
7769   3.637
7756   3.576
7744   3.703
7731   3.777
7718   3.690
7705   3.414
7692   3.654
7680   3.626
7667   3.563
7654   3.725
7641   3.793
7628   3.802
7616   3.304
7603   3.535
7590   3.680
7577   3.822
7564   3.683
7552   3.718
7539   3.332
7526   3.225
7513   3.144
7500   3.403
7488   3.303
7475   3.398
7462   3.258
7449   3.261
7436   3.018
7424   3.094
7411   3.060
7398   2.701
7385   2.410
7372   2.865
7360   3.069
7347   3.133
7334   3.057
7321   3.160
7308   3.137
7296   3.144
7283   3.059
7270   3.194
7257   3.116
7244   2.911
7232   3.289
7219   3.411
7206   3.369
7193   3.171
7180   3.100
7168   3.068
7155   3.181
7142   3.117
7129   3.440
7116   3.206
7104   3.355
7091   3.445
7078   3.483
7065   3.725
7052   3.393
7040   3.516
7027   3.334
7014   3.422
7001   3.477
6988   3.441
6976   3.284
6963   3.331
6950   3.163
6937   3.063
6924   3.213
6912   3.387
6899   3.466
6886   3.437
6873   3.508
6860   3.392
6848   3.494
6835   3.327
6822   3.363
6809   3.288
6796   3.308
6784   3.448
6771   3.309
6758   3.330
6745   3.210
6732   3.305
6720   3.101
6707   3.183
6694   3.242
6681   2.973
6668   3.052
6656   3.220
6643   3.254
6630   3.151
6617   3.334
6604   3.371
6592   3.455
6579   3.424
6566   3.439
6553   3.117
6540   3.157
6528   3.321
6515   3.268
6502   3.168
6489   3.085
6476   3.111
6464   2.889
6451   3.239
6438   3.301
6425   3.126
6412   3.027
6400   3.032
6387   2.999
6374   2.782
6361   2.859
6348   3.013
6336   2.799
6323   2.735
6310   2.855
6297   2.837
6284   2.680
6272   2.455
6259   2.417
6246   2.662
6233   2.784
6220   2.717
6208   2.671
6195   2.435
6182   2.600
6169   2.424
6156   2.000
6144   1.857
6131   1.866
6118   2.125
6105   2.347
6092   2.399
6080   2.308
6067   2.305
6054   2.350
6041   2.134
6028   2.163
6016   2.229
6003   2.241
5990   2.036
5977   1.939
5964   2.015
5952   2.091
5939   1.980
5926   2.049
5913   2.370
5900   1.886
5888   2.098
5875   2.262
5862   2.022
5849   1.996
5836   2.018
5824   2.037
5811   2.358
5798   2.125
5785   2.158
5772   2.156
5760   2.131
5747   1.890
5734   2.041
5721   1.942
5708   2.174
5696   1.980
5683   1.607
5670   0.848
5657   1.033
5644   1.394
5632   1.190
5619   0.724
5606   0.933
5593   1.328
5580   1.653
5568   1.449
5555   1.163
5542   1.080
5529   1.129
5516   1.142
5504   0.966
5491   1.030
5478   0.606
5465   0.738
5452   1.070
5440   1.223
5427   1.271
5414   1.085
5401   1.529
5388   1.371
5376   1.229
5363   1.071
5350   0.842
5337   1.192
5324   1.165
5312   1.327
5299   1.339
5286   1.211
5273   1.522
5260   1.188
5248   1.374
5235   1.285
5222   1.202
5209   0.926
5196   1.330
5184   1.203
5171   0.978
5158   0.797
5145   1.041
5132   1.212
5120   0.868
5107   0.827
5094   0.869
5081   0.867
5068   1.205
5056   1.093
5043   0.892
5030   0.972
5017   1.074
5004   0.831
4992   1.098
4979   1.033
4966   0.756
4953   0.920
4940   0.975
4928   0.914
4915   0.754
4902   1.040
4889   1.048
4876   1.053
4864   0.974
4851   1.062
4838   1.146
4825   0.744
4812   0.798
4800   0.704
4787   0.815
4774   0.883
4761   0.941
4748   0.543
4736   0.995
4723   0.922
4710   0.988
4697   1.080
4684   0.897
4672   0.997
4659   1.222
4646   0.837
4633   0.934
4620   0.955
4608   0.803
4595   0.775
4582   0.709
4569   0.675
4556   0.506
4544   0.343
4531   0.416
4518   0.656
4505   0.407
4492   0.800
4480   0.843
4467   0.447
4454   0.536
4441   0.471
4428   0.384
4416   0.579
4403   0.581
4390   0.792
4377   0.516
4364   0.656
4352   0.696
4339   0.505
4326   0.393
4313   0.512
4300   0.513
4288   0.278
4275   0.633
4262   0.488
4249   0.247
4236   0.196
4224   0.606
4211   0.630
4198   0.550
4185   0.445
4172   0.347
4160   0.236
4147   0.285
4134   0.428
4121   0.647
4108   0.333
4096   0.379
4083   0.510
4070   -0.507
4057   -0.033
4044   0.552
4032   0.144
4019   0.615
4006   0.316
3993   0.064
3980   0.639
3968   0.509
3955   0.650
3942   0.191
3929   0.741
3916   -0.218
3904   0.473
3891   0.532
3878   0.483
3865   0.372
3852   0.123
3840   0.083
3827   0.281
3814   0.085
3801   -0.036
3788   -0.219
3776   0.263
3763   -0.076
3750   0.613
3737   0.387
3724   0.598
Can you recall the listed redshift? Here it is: 0.427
